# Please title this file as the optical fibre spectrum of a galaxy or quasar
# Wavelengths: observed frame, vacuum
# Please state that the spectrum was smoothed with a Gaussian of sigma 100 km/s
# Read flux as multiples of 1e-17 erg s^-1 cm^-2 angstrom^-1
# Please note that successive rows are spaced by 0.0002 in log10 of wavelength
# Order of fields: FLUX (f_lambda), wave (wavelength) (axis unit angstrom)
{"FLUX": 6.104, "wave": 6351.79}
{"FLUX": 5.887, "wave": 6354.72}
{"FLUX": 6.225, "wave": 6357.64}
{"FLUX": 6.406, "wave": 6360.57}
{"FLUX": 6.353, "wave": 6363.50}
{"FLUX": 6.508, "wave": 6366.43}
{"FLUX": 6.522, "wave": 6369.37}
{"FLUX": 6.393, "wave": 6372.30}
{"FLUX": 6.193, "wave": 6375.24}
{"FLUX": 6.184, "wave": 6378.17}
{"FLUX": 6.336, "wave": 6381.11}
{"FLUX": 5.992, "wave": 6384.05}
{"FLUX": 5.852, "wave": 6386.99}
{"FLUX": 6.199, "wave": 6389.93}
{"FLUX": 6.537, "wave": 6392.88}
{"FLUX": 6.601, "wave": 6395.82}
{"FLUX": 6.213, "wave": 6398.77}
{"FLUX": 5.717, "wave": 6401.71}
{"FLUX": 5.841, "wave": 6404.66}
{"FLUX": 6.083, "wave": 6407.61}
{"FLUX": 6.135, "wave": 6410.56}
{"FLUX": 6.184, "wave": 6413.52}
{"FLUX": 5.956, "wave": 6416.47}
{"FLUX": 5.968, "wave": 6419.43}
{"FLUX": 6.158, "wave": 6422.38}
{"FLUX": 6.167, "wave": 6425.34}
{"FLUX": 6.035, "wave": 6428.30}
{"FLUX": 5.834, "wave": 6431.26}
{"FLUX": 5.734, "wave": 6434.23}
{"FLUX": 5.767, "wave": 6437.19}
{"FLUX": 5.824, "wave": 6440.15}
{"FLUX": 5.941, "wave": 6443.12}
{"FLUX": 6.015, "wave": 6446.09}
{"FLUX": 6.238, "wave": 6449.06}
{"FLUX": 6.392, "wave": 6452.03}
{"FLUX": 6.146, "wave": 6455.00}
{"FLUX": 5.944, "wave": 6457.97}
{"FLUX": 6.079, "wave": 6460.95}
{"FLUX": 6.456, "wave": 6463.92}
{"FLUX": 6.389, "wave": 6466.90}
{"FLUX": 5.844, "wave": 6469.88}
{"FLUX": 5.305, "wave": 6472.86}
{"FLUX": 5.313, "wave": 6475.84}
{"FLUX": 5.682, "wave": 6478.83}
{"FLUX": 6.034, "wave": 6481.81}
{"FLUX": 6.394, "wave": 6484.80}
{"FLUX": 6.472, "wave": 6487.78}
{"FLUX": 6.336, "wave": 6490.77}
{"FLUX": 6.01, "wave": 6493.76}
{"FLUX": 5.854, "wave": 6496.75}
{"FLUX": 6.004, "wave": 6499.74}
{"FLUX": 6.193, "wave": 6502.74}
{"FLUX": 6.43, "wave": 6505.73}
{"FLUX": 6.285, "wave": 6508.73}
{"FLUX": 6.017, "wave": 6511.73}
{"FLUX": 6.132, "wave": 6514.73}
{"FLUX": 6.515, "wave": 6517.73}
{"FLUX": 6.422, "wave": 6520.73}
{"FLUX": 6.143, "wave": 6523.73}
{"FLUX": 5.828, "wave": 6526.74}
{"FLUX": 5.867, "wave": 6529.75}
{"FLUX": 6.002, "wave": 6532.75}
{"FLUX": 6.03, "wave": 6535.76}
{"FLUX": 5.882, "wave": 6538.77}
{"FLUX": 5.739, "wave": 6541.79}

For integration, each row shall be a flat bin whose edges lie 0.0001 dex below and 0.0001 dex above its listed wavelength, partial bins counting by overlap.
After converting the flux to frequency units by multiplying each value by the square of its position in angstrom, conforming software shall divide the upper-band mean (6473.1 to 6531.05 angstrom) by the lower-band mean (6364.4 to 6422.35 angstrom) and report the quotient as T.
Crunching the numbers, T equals 1.0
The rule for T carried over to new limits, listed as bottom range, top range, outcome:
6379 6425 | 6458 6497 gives 1.01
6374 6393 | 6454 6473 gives 1.01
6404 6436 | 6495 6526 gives 1.06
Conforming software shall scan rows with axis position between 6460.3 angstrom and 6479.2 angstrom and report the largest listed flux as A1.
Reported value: 6.456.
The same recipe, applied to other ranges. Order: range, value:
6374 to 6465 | 6.601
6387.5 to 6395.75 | 6.537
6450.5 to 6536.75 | 6.515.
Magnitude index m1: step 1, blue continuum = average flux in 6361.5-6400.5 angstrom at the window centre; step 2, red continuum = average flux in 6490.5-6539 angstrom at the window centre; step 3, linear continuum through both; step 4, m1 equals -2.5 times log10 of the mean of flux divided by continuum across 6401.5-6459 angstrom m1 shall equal 0.04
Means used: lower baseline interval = 6.3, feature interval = 6.01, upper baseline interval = 6.12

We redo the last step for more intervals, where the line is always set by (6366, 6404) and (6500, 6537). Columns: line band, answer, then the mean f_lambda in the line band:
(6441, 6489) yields 0.03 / 6.03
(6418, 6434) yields 0.04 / 6.01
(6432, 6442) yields 0.08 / 5.78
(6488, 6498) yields 0.01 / 6.12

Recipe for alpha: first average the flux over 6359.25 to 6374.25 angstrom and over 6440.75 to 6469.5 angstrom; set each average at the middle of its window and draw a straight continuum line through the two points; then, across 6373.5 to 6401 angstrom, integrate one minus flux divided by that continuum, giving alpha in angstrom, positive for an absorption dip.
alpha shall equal 0.6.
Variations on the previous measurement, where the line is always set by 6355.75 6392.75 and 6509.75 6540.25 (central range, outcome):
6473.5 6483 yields 0.8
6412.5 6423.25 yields 0.3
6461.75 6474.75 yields 0.4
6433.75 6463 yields 0.7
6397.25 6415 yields 0.6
